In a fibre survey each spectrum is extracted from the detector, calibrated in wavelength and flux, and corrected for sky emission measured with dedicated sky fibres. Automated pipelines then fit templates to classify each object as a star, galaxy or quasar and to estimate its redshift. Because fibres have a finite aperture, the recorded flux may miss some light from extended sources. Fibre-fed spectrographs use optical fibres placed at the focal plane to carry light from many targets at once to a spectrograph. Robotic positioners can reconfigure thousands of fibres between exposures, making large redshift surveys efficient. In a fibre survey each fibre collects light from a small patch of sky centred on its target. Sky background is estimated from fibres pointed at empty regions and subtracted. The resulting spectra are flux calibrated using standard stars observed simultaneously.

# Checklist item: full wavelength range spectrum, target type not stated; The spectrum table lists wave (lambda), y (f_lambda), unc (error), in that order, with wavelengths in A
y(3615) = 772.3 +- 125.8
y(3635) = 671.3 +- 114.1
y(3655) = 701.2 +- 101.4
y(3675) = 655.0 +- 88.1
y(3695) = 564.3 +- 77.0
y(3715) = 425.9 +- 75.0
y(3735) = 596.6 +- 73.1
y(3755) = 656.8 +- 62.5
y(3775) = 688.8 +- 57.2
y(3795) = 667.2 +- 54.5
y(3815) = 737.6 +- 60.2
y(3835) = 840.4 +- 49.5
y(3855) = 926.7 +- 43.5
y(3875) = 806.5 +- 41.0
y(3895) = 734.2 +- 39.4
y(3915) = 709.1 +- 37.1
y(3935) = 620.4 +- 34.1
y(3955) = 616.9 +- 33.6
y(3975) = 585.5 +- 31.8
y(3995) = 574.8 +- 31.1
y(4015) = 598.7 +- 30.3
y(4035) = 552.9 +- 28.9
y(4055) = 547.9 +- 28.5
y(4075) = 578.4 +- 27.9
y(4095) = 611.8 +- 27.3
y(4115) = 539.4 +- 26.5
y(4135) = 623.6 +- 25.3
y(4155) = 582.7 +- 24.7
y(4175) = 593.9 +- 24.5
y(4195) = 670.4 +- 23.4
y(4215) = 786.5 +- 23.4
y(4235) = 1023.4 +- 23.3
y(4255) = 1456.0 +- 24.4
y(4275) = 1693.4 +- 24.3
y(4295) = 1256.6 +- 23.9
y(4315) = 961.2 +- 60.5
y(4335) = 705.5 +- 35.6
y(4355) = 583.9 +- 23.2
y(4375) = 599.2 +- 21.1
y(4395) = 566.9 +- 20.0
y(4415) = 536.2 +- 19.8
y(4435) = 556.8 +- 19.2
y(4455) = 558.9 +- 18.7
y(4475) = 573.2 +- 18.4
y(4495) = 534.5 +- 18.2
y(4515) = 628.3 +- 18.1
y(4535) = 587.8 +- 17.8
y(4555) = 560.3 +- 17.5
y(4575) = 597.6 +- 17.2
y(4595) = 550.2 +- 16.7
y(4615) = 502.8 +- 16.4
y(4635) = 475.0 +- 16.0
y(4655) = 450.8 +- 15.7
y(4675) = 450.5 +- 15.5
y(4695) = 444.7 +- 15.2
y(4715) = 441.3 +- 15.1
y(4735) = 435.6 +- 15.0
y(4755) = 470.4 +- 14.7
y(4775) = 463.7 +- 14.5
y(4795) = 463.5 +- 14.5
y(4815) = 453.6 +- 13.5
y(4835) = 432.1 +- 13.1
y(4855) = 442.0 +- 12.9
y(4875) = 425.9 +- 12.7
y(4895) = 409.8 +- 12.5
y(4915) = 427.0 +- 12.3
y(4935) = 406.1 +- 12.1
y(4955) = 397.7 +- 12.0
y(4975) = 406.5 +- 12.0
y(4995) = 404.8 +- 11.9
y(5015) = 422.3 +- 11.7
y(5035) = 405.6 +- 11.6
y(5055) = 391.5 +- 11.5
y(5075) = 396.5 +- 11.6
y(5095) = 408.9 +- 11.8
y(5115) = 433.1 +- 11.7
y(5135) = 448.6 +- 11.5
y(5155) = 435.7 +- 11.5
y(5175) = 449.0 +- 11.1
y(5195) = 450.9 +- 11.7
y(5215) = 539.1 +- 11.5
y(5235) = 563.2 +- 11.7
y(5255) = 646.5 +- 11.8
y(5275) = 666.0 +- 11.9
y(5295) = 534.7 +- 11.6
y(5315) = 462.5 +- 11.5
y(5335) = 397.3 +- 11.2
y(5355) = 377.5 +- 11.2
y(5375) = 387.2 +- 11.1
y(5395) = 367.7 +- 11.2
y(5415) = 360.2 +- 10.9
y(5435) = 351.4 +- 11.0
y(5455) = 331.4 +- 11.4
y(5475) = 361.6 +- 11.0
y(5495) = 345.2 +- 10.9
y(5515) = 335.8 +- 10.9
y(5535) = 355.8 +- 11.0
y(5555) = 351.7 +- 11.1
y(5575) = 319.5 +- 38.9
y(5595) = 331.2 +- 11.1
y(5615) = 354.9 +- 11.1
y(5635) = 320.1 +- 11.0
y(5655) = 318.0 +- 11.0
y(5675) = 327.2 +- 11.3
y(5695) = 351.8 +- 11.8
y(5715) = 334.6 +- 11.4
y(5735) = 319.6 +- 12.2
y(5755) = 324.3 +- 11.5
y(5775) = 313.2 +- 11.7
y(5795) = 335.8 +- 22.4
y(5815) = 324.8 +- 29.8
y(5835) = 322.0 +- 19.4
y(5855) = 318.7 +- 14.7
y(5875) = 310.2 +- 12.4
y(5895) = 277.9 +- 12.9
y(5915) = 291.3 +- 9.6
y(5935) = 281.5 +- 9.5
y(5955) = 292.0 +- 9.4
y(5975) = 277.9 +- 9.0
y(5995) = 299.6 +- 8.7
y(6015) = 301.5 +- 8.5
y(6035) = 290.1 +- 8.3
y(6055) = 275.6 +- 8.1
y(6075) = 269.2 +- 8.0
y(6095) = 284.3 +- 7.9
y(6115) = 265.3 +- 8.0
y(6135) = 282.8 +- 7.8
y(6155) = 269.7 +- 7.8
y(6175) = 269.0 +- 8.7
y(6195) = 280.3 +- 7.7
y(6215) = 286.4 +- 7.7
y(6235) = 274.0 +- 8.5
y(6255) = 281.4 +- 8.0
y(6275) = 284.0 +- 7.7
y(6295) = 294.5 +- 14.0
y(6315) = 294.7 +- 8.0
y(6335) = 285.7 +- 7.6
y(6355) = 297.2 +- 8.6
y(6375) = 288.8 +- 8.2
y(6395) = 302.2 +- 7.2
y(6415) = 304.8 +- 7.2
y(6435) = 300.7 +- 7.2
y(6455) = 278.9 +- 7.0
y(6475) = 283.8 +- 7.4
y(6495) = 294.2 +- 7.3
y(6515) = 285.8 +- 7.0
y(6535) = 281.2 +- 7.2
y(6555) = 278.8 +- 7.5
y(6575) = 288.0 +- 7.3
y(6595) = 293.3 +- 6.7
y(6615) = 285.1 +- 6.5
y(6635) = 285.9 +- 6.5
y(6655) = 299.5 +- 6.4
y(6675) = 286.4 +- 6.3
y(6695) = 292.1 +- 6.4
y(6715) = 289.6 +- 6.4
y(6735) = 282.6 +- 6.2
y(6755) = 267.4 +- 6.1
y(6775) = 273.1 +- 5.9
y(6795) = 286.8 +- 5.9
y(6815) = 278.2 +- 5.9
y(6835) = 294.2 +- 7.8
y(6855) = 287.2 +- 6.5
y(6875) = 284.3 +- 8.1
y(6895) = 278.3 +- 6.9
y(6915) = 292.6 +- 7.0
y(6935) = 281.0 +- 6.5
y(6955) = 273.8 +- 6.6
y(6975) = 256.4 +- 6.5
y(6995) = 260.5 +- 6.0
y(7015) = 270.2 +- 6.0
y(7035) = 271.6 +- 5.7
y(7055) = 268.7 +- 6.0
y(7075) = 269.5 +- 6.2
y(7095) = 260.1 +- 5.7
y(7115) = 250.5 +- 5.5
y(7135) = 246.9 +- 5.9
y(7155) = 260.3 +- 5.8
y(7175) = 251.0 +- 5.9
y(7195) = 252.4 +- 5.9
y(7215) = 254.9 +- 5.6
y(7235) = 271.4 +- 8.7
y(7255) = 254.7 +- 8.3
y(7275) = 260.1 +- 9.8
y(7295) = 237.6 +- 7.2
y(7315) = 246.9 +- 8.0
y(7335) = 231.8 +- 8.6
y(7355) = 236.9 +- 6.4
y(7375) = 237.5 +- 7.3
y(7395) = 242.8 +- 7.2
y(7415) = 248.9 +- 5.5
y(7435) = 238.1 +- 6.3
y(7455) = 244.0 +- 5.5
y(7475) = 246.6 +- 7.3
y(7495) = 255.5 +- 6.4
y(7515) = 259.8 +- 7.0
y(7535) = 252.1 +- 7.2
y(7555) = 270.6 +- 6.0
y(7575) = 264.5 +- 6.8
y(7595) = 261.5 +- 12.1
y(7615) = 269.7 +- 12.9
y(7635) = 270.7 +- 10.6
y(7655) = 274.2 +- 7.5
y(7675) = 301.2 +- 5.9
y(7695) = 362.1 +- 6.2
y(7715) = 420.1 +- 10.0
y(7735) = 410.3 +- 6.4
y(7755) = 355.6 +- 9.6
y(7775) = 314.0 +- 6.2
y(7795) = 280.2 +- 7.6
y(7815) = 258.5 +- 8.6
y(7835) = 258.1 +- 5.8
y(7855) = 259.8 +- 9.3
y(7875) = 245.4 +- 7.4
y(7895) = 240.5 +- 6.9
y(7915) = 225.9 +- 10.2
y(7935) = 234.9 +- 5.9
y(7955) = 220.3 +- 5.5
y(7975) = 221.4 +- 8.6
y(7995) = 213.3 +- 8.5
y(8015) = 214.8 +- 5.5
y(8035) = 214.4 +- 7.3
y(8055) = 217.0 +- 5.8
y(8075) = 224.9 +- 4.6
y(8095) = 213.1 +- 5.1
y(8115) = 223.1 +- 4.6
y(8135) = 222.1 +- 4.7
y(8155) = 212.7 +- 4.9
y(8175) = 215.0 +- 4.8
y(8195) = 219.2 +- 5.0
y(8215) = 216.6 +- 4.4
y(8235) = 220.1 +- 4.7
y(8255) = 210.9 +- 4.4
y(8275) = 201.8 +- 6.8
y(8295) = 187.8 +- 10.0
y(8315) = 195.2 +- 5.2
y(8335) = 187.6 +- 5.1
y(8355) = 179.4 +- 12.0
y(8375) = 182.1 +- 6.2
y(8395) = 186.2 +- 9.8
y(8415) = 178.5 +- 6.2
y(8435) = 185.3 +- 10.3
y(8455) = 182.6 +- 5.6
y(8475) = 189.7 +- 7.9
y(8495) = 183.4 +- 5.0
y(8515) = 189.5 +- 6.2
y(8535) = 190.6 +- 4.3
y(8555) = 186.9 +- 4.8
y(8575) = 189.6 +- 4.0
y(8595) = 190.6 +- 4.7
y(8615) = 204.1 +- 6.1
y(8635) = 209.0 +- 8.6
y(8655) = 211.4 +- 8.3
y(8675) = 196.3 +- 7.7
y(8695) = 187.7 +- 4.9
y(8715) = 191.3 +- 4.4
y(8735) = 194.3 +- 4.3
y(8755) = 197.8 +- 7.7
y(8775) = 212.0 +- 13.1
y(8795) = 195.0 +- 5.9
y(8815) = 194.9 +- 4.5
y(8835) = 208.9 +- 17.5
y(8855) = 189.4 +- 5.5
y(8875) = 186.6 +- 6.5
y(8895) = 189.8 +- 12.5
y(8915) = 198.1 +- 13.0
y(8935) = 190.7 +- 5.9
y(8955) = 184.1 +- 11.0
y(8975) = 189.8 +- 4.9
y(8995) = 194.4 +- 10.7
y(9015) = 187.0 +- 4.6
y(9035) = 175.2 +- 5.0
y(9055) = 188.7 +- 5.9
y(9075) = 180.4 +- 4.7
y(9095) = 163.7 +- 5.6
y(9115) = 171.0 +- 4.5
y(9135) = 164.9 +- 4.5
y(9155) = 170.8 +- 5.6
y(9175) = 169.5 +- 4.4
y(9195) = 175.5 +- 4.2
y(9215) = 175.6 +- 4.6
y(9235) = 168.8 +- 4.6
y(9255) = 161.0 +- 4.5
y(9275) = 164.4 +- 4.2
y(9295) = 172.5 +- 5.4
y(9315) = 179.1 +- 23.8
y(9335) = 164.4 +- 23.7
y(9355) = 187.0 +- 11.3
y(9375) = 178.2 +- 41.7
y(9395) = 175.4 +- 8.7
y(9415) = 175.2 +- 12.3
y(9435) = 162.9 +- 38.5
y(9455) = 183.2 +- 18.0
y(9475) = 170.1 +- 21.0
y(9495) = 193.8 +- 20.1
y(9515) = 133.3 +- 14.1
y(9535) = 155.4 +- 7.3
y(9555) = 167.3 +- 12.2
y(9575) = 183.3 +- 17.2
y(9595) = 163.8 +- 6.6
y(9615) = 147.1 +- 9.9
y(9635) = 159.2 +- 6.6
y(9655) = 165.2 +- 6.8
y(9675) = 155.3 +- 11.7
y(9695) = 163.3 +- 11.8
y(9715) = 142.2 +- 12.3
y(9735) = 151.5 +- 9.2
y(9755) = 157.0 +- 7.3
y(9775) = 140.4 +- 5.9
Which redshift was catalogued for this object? 1.76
